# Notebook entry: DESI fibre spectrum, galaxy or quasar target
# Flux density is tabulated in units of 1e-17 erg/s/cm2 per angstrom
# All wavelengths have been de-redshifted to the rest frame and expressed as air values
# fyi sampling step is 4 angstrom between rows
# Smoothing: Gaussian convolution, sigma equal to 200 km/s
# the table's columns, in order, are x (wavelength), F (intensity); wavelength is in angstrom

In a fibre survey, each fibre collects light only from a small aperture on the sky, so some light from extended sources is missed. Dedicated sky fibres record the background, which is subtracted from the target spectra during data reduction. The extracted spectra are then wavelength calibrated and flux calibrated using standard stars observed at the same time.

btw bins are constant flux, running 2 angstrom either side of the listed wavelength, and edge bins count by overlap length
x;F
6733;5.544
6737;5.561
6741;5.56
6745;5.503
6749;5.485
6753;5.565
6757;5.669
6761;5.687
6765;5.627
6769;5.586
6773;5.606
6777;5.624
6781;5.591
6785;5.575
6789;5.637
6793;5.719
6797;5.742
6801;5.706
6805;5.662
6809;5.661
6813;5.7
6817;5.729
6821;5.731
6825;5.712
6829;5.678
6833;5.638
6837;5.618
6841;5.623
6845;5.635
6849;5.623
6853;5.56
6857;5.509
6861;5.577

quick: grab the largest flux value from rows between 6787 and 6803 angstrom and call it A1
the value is 5.742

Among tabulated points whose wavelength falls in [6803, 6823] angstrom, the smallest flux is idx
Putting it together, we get 5.661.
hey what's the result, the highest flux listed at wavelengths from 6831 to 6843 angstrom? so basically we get 5.638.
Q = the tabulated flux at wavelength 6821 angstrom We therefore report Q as 5.731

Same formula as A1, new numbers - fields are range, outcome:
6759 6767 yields 5.687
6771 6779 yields 5.624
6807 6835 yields 5.731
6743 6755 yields 5.565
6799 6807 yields 5.706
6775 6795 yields 5.719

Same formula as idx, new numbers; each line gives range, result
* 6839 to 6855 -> 5.56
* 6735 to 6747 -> 5.503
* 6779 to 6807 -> 5.575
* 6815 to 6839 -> 5.618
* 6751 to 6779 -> 5.565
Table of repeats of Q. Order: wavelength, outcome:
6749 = 5.485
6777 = 5.624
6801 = 5.706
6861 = 5.577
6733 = 5.544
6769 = 5.586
